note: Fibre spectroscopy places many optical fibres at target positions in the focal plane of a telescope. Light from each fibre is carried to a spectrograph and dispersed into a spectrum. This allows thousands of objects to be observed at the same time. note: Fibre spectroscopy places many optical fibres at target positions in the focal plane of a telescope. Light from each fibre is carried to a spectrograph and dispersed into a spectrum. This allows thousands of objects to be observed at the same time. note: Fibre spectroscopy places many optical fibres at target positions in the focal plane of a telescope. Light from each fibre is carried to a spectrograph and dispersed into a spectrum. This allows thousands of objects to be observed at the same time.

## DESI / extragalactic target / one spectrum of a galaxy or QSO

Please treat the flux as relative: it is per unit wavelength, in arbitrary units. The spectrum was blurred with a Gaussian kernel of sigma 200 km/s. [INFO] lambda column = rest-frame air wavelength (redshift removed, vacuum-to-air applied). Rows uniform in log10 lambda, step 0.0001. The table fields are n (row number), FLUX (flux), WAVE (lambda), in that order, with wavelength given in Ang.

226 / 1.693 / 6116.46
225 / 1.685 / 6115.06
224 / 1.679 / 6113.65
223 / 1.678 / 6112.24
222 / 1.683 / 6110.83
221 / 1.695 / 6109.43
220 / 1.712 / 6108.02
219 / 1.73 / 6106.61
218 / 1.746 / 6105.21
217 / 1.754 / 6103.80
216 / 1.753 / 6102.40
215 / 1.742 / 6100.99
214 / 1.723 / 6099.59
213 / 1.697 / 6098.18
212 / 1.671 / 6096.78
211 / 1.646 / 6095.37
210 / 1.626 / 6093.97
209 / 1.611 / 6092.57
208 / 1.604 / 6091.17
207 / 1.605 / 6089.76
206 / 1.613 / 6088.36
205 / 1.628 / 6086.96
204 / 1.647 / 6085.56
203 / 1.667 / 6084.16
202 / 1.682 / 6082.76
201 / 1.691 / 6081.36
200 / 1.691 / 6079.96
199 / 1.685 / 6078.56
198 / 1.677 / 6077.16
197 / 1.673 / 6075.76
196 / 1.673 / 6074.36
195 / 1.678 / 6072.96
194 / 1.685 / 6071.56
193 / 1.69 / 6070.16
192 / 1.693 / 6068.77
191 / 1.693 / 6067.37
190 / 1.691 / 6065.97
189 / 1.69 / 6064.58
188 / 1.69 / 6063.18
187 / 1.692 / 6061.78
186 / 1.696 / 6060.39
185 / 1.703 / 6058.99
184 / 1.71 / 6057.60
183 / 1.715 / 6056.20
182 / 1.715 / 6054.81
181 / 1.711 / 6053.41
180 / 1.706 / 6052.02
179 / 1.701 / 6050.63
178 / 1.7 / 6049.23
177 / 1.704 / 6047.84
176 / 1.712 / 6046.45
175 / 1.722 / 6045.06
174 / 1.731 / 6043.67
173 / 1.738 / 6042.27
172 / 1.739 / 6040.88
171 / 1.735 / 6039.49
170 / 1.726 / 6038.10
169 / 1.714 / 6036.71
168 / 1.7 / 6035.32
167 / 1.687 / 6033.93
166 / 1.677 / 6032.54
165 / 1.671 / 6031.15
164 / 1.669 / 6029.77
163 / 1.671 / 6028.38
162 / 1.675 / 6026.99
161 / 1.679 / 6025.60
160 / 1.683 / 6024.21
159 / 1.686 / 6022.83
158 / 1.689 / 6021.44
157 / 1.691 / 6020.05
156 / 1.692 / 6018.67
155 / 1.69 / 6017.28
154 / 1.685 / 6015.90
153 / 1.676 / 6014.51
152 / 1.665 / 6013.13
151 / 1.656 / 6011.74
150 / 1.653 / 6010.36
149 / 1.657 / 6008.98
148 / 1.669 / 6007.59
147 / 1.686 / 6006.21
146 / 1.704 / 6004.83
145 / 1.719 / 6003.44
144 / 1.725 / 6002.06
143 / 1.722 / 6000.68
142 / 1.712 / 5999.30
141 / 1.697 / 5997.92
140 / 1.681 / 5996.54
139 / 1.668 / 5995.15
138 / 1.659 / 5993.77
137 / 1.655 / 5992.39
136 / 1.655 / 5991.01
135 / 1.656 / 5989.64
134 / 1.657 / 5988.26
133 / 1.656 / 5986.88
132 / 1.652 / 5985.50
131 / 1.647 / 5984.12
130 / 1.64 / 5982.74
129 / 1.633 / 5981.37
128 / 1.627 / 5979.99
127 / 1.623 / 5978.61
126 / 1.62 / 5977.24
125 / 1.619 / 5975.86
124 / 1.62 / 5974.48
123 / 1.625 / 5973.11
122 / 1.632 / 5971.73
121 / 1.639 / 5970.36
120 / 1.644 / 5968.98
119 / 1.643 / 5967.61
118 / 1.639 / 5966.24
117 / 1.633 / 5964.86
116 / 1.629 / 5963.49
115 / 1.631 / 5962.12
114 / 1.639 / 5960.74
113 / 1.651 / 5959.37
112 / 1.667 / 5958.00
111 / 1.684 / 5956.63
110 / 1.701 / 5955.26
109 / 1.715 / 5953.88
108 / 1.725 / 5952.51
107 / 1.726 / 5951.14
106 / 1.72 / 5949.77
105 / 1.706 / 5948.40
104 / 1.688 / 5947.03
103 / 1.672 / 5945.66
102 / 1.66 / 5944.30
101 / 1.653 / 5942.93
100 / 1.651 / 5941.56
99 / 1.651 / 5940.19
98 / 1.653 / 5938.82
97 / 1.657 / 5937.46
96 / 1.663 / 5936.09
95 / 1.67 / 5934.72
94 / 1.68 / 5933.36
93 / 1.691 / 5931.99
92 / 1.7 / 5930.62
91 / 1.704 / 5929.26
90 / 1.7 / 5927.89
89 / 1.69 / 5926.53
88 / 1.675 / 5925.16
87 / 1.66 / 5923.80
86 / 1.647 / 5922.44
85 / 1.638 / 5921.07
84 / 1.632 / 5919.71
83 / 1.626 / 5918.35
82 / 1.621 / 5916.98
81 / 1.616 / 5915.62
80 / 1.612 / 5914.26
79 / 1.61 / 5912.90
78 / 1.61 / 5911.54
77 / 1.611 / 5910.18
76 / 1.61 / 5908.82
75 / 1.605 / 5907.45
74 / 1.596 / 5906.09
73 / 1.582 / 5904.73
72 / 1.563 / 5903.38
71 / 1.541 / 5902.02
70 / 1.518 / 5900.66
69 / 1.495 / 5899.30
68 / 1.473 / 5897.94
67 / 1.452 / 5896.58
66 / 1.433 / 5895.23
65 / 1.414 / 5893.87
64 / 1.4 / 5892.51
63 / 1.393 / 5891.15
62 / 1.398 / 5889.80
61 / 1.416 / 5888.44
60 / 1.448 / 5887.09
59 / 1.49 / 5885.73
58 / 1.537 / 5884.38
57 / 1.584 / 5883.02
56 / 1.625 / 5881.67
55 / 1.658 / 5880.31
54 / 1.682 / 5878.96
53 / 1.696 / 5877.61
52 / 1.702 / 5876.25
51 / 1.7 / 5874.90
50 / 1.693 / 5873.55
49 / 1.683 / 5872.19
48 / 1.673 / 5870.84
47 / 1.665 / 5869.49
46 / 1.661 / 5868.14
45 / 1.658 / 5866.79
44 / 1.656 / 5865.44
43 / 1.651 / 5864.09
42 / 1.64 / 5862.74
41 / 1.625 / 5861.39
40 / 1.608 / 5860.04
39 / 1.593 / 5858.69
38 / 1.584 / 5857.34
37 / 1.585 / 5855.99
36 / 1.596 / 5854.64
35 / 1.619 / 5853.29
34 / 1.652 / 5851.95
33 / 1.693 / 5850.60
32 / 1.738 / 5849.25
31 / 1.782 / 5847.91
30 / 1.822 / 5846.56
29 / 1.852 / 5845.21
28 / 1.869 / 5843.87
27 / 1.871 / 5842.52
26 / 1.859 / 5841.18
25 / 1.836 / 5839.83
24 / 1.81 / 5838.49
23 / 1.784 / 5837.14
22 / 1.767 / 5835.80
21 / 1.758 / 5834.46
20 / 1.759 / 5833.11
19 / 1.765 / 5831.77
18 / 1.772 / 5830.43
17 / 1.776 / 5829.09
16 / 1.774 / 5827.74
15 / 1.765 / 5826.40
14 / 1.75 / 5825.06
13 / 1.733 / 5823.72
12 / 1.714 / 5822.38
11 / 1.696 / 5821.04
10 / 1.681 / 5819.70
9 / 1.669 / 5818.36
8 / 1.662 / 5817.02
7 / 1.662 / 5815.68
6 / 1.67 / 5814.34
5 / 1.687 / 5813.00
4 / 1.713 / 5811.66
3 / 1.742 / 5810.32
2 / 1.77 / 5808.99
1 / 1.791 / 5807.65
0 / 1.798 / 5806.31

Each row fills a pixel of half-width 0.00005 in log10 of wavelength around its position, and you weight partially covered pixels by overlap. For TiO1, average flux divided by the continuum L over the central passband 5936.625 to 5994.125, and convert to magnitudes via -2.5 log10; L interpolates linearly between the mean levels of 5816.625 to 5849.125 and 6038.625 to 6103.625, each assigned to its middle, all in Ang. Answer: 0.04 mag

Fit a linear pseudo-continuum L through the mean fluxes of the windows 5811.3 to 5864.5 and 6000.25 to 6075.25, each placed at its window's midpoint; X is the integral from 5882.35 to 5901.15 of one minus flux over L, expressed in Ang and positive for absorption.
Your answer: 2.8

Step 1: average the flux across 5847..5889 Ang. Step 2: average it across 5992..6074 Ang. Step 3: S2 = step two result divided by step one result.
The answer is 1.04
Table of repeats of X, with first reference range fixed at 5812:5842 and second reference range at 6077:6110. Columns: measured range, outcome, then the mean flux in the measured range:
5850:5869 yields 1.2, 1.63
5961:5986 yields 1.1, 1.63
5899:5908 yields 0.9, 1.56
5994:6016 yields 0.2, 1.68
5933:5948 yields 0.5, 1.66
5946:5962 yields 0.2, 1.69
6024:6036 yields 0.1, 1.68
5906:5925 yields 1.1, 1.62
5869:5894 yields 2.3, 1.57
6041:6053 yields -0.2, 1.72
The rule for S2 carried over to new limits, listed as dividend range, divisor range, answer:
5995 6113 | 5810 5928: 1.02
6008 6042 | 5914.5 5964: 1.01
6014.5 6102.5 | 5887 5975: 1.04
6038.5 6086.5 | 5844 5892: 1.04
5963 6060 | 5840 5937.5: 1.03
